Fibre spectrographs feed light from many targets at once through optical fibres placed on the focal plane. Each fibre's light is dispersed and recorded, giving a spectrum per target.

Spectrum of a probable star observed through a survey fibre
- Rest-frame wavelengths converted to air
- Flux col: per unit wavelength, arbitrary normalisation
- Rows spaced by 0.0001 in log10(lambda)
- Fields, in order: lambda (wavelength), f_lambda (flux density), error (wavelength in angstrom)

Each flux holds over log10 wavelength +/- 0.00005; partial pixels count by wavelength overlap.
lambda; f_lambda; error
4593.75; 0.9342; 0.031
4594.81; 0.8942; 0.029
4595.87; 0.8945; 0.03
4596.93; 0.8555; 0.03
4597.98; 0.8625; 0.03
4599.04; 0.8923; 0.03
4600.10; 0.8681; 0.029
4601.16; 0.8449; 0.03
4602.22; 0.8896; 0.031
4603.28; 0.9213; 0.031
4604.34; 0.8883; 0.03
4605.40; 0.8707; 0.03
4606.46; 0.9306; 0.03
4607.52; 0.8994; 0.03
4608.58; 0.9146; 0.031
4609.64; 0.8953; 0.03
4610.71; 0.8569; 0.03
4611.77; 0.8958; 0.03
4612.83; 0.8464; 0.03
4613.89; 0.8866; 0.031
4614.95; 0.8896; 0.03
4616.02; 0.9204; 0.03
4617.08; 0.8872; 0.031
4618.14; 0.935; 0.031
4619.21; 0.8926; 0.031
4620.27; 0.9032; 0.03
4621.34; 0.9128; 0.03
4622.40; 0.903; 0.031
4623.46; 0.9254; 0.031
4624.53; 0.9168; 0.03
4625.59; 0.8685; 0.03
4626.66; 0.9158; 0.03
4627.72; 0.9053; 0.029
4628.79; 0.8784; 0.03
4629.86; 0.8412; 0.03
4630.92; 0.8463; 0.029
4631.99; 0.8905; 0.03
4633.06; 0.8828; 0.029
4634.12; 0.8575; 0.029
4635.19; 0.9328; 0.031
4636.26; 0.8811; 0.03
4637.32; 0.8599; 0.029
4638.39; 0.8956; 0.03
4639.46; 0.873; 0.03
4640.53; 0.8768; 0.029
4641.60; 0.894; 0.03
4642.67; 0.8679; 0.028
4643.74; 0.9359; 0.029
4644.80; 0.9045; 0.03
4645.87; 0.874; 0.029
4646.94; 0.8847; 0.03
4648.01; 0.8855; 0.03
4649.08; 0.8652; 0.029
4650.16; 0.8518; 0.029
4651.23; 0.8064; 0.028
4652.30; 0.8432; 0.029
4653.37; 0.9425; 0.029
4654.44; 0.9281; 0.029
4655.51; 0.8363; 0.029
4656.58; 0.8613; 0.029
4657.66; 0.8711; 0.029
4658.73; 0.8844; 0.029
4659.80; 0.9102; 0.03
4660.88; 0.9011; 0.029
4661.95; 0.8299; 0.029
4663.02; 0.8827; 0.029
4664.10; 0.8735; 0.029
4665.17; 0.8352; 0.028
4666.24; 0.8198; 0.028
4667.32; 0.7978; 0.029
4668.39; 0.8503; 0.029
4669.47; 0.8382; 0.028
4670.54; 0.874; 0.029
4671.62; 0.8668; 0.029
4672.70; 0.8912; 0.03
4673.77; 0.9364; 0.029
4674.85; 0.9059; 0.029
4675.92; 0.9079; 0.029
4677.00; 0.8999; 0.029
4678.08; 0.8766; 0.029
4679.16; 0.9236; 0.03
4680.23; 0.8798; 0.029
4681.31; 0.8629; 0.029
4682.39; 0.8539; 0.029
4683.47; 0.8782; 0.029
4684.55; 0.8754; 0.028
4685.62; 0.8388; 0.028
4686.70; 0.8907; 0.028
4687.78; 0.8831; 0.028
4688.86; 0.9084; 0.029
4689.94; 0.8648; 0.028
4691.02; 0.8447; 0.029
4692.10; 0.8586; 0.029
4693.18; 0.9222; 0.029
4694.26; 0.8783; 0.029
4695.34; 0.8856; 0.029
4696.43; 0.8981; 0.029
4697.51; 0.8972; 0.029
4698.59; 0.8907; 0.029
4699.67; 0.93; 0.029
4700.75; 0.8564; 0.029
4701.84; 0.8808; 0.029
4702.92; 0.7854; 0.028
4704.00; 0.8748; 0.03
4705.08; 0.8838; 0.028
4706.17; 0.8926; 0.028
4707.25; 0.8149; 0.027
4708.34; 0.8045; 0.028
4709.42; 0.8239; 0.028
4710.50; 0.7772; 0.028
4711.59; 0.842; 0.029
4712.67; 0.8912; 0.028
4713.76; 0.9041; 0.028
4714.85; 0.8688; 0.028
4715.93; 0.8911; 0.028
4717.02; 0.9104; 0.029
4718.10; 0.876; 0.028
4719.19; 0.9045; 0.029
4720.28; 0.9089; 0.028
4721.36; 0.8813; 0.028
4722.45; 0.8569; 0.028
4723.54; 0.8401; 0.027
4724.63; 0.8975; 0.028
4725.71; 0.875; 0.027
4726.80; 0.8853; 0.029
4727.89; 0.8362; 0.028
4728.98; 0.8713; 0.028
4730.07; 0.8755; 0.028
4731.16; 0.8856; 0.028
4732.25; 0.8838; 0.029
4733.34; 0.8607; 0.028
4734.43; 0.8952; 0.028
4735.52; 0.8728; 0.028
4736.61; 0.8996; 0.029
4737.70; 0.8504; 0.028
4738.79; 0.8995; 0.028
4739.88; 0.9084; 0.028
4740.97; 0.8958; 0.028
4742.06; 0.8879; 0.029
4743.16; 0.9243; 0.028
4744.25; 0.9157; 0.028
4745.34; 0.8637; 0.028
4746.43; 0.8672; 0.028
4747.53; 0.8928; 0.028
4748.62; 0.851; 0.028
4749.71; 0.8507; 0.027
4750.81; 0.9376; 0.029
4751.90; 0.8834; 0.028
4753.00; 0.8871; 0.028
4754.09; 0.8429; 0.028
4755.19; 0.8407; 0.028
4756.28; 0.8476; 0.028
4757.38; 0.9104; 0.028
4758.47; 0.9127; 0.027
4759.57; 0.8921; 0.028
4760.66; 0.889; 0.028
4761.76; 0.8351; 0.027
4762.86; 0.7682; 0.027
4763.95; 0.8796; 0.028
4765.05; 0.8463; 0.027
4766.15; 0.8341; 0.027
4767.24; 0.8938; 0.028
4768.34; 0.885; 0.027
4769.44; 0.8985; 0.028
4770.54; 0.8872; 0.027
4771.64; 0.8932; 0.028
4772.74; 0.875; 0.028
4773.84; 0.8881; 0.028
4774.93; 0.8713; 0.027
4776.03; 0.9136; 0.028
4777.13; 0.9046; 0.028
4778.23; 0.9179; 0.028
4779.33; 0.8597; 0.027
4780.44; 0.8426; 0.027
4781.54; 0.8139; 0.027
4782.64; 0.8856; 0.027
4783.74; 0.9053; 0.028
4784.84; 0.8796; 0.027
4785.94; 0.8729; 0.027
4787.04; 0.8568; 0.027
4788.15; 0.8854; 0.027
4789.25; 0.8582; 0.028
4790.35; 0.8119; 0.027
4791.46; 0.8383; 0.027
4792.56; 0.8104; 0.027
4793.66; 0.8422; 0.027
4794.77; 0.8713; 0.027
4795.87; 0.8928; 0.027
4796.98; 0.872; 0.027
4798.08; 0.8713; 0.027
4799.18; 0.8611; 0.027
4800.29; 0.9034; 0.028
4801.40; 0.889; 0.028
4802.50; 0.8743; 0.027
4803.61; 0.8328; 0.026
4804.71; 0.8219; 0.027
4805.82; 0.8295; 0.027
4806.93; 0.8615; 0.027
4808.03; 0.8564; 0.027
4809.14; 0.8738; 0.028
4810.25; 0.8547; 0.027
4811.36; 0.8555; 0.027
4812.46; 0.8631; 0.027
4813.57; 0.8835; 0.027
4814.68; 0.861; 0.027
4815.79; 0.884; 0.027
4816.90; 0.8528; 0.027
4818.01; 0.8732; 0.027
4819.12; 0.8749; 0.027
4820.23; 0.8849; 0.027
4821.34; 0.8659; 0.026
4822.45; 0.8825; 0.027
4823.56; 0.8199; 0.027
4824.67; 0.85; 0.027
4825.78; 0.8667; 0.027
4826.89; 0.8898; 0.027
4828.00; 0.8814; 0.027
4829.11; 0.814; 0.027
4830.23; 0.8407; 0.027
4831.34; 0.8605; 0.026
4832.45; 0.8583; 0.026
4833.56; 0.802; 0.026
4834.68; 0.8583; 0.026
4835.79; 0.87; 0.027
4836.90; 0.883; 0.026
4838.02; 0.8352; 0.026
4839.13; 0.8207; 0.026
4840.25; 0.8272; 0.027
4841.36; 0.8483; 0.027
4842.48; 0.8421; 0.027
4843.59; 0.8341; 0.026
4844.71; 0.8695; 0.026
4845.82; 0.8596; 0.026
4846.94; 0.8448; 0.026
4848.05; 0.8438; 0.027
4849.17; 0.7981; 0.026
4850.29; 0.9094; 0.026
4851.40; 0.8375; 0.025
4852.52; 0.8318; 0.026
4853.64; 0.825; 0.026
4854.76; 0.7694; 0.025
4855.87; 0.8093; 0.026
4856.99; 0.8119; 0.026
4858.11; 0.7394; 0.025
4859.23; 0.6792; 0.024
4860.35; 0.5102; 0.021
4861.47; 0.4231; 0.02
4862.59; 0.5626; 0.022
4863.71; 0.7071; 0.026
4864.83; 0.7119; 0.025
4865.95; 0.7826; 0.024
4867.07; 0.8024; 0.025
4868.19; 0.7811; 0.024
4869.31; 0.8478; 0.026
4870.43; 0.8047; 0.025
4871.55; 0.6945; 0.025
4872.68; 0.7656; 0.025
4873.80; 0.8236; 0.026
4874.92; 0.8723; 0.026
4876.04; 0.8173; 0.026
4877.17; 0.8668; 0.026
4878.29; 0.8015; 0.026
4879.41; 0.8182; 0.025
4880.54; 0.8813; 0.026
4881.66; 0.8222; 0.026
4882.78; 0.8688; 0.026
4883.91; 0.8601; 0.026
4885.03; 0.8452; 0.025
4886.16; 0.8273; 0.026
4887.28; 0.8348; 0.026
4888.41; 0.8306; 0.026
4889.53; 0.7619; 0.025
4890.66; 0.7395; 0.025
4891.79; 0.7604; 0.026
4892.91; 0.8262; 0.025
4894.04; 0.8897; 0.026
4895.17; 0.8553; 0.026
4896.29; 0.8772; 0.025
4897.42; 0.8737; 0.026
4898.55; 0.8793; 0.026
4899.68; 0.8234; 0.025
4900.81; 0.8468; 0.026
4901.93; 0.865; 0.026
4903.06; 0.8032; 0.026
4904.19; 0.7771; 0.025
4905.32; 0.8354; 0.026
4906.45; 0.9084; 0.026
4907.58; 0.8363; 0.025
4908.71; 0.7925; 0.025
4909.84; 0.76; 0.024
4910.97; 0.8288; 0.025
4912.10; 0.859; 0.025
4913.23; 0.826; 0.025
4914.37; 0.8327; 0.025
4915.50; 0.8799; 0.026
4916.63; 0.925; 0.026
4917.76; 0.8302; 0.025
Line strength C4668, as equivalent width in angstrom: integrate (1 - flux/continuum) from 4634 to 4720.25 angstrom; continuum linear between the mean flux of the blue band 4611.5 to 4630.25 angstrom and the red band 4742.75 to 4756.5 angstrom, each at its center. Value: 1.3 angstrom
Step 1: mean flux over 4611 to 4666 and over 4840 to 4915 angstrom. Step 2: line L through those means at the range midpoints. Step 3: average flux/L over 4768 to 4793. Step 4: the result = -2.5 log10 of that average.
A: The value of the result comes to -0.04 mag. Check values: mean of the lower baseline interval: 0.884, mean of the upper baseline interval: 0.806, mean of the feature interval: 0.872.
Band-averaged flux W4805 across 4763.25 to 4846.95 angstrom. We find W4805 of 0.863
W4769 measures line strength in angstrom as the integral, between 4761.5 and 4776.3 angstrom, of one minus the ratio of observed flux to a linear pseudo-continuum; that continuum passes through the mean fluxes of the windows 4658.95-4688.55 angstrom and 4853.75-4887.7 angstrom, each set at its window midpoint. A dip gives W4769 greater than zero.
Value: -0.8 angstrom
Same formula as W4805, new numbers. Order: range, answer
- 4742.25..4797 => 0.872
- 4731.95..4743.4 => 0.888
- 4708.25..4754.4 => 0.877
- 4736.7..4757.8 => 0.882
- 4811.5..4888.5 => 0.818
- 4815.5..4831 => 0.862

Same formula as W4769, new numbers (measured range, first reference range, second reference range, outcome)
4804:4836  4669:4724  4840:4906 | -1.3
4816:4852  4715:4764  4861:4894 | -1.7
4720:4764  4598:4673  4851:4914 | -1.6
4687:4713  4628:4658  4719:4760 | 0.4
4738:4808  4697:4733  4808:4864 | -2.1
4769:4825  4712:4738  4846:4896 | -2.1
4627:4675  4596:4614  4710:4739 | 0.3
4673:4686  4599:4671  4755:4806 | -0.1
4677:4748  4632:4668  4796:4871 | -1.6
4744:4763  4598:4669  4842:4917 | -0.6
